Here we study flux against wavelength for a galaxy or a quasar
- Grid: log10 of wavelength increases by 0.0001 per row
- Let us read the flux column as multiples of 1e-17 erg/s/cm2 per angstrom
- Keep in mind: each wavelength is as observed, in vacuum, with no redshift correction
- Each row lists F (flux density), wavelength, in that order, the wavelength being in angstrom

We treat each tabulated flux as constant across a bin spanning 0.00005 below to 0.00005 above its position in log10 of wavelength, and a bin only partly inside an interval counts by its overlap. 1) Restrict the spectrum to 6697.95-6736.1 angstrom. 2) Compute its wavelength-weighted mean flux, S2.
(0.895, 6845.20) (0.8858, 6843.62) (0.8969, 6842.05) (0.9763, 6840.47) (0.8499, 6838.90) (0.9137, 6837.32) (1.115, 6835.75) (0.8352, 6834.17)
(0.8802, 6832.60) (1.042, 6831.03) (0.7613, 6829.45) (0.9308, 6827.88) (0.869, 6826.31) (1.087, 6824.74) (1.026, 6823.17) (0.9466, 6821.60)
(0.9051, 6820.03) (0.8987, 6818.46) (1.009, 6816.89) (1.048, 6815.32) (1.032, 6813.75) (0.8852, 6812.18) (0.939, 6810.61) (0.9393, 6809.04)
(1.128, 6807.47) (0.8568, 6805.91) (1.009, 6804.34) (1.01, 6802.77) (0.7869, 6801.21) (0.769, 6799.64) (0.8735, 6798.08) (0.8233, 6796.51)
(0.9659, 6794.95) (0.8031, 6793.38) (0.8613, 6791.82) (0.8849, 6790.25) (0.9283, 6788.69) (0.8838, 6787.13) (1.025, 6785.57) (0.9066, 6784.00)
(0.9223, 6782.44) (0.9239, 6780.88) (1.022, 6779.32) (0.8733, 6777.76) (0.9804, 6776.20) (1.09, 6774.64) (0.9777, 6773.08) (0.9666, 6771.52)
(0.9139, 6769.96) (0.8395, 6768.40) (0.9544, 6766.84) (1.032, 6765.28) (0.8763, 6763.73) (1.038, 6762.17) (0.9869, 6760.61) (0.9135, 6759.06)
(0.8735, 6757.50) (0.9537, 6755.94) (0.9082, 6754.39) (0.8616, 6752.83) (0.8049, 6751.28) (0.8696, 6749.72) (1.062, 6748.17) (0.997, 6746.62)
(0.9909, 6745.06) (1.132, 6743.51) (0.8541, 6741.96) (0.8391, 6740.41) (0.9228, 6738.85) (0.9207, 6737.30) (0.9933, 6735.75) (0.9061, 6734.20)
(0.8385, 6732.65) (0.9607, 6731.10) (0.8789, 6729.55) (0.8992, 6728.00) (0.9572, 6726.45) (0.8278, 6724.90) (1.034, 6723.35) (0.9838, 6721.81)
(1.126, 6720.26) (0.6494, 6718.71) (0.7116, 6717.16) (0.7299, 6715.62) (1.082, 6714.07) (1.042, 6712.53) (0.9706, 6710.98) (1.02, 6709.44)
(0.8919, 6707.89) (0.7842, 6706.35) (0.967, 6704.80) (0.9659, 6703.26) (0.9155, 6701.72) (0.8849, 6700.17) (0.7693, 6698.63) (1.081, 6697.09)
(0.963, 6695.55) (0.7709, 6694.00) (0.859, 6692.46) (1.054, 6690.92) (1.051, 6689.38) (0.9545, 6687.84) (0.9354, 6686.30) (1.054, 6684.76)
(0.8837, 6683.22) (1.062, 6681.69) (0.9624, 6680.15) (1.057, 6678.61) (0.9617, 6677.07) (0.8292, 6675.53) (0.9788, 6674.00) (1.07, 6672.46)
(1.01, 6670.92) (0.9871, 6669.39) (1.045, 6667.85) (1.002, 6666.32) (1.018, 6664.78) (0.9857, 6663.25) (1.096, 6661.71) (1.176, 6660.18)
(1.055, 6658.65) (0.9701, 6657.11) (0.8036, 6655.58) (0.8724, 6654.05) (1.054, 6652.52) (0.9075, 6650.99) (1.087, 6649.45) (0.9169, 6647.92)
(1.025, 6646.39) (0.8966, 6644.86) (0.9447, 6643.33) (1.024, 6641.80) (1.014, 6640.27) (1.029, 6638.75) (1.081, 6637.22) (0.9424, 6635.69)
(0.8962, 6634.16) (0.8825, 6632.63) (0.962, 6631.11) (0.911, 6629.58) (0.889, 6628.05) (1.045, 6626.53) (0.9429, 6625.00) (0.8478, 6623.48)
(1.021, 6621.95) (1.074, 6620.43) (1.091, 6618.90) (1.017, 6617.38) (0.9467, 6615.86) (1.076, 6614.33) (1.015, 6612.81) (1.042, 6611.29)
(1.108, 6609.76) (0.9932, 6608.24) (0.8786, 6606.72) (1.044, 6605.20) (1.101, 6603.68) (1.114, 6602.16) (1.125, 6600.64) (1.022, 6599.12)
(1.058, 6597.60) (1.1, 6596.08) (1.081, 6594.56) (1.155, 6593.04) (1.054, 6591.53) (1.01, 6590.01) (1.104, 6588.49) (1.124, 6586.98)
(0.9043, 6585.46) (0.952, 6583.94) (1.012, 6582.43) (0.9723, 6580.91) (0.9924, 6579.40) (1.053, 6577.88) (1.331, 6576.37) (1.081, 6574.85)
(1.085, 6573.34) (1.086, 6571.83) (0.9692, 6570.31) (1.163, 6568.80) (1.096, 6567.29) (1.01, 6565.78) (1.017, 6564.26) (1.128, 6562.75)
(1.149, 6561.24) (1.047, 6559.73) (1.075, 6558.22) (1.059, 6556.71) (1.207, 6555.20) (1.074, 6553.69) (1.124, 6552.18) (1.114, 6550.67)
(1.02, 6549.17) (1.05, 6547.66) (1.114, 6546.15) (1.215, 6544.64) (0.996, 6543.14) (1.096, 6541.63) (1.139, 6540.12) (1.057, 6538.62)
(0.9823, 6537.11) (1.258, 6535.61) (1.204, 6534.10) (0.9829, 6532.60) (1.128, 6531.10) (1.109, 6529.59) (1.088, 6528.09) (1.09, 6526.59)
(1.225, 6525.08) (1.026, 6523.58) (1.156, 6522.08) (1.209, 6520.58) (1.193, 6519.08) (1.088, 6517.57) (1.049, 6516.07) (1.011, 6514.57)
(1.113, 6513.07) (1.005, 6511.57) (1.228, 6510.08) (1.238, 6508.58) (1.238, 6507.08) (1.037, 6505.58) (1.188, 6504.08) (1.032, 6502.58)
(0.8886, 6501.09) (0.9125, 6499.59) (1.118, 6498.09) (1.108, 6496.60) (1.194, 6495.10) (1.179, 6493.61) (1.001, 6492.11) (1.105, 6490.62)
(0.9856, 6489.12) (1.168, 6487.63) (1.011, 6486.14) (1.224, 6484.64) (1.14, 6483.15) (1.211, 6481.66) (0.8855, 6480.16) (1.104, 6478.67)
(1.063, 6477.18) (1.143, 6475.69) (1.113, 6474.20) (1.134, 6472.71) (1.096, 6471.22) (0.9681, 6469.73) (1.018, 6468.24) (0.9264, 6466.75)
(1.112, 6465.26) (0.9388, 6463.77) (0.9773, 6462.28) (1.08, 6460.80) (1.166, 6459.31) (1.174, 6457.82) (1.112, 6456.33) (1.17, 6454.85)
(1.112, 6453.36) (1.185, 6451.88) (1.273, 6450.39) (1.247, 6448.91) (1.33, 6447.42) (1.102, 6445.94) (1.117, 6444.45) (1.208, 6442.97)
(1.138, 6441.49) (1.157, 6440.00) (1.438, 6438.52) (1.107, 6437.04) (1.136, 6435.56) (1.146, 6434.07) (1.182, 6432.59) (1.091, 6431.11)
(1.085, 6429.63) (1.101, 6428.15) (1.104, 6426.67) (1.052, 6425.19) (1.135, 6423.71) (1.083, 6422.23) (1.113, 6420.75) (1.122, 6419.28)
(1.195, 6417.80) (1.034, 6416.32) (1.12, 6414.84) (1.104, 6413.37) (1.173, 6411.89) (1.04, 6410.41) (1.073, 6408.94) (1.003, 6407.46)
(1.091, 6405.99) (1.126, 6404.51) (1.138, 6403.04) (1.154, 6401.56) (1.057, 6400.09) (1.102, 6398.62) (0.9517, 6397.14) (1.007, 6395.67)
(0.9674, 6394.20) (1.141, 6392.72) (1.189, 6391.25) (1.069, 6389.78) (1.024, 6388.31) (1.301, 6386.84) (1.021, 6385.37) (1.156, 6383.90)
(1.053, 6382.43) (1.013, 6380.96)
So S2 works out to 0.911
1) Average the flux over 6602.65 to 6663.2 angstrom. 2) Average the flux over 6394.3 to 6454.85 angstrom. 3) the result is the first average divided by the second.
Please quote 0.88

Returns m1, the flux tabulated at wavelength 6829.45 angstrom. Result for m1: 0.7613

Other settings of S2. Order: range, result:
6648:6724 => 0.961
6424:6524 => 1.11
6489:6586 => 1.09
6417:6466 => 1.14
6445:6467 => 1.13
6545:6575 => 1.09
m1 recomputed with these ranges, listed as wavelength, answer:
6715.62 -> 0.7299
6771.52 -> 0.9666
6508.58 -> 1.238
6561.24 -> 1.149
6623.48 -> 0.8478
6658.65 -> 1.055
